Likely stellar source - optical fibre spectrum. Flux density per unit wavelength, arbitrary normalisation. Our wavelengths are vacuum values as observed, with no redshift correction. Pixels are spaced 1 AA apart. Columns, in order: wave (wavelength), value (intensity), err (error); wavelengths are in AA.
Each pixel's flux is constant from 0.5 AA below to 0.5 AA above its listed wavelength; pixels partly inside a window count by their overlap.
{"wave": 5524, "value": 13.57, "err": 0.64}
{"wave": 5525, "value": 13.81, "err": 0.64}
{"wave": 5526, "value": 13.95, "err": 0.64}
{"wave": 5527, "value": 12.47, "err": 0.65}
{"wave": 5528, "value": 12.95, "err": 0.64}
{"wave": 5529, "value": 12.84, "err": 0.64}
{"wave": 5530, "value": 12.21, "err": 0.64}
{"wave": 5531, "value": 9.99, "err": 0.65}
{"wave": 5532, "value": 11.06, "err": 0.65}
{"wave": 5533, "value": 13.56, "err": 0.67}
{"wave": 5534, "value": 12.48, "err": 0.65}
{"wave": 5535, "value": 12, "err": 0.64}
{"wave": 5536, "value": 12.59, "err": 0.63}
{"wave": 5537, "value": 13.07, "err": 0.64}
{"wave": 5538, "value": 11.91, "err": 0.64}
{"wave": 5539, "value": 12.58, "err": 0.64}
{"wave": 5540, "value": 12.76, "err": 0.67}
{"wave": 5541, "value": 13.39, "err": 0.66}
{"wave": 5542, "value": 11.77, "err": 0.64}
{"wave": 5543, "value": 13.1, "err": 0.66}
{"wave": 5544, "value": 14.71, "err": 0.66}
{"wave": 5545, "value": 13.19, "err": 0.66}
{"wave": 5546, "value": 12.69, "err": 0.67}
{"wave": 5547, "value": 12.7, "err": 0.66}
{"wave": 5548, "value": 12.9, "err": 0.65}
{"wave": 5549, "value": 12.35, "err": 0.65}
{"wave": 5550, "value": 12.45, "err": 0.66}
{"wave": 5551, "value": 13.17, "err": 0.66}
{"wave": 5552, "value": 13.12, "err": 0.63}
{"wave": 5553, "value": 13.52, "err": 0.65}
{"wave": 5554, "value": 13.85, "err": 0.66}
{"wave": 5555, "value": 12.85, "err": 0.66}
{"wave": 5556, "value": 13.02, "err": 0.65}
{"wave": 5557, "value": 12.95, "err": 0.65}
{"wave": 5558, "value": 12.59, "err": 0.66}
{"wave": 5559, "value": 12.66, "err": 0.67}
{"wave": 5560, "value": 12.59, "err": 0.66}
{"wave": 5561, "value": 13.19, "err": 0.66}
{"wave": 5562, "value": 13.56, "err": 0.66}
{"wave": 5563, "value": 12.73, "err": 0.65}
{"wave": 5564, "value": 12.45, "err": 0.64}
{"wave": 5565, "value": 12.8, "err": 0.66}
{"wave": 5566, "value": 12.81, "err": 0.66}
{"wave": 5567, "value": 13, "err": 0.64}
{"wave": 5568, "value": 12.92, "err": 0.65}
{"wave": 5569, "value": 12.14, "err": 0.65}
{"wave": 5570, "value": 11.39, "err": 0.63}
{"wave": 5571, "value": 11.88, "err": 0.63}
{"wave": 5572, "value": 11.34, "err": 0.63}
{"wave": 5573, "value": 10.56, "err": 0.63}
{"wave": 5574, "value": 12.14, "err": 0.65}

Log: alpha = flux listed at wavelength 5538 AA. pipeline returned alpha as 11.91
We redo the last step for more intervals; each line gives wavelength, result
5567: 13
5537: 13.07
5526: 13.95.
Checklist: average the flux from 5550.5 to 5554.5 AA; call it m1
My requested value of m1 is 13.4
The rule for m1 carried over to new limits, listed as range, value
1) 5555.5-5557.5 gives 13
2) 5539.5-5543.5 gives 12.8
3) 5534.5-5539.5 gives 12.4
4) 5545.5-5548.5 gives 12.8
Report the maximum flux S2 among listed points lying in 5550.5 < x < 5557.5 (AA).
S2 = 13.85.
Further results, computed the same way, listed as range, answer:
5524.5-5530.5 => 13.95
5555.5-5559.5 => 13.02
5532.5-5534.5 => 13.56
